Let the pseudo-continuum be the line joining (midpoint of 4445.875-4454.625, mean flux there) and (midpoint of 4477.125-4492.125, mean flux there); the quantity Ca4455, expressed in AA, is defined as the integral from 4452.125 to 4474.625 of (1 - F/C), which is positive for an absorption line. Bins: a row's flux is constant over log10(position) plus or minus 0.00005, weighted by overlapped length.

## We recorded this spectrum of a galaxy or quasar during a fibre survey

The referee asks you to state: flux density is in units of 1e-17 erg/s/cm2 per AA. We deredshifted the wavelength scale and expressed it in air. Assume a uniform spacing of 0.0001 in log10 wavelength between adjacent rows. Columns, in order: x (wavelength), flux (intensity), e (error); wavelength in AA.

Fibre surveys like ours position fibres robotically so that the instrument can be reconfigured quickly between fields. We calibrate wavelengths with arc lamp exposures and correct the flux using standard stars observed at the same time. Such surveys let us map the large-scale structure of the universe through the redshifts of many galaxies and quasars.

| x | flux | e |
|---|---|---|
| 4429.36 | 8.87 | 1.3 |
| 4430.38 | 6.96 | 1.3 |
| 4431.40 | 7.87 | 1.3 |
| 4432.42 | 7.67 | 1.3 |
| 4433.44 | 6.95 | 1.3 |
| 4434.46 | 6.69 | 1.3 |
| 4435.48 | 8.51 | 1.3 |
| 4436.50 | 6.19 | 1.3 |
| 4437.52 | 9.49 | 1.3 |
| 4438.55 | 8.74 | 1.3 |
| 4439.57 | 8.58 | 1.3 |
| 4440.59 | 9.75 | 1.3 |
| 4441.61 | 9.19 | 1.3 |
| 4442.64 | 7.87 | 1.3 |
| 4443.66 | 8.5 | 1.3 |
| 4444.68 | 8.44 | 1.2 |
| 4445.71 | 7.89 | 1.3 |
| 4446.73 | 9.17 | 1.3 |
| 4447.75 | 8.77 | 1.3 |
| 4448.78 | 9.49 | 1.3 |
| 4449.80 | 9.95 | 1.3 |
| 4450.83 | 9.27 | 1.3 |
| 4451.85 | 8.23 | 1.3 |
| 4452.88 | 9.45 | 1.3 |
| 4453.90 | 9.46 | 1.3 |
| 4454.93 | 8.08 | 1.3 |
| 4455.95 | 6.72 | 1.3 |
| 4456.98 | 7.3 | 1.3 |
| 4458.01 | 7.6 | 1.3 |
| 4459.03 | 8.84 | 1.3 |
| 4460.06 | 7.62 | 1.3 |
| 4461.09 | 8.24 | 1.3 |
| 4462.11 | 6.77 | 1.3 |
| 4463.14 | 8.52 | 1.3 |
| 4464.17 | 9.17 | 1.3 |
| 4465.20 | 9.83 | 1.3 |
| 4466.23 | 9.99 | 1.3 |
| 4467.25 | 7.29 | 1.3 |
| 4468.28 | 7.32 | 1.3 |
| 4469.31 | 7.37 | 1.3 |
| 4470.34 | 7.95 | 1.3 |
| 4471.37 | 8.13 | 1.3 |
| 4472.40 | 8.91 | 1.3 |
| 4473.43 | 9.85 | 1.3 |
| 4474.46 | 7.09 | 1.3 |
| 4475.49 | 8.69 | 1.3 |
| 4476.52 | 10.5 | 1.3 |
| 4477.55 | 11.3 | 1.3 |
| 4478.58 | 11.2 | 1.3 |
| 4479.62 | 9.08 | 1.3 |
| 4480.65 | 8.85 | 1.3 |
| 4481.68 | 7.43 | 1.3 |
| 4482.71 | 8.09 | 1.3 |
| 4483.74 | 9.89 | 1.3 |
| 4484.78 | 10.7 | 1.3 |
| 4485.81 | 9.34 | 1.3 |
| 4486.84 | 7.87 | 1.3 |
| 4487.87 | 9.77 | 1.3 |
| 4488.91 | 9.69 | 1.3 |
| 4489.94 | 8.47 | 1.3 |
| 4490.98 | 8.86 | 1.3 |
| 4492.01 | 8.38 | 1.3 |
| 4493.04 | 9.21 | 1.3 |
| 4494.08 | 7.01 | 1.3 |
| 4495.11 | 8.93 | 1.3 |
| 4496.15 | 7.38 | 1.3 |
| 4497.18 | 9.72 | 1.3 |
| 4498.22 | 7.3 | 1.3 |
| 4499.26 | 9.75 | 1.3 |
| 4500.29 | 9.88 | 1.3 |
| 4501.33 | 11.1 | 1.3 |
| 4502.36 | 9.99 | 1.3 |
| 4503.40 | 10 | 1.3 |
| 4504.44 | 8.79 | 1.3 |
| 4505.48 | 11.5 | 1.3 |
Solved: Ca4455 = 2.3 AA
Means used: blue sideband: 9.15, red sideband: 9.27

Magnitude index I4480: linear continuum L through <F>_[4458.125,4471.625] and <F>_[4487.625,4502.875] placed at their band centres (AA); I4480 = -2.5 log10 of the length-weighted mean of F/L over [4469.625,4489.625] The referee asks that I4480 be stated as -0.066 mag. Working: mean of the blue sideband 8.22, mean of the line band 9.15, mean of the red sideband 9.02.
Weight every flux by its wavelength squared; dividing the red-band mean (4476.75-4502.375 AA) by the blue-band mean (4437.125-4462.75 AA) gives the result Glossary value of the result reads 1.09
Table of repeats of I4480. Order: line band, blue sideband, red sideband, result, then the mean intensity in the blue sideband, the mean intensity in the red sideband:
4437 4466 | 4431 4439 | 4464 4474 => -0.06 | 7.75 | 8.55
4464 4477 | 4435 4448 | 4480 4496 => 0.01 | 8.54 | 8.8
